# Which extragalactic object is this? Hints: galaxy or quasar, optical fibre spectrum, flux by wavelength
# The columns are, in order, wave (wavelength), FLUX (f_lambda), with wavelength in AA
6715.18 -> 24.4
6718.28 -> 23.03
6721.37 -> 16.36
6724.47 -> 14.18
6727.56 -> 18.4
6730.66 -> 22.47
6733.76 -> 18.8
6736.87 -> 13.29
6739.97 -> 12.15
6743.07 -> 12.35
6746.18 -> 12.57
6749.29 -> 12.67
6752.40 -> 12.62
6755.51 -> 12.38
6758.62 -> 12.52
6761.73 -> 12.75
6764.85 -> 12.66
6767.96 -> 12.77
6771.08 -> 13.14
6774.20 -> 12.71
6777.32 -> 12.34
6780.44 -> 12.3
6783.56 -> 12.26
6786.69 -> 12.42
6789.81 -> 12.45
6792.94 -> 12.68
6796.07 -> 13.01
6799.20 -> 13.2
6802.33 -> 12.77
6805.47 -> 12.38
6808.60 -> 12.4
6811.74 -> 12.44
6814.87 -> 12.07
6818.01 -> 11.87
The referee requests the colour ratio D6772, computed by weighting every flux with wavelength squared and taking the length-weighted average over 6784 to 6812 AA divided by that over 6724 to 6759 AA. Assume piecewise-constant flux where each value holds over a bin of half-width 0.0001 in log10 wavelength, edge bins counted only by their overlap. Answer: 0.88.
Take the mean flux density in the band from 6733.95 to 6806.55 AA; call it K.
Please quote 12.7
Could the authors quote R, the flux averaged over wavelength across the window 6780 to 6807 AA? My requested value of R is 12.6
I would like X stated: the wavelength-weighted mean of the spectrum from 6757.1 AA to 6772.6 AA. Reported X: 12.8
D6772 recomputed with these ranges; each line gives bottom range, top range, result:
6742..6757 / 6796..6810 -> 1.03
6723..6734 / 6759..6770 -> 0.70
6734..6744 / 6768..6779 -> 0.96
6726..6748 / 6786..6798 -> 0.82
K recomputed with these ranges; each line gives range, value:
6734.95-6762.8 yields 12.7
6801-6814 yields 12.5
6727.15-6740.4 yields 17.3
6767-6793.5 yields 12.6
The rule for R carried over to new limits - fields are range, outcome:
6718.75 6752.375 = 15.4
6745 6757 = 12.6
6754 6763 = 12.6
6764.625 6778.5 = 12.7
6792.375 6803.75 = 12.9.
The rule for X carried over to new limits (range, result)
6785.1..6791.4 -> 12.4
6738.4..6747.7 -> 12.4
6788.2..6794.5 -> 12.6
